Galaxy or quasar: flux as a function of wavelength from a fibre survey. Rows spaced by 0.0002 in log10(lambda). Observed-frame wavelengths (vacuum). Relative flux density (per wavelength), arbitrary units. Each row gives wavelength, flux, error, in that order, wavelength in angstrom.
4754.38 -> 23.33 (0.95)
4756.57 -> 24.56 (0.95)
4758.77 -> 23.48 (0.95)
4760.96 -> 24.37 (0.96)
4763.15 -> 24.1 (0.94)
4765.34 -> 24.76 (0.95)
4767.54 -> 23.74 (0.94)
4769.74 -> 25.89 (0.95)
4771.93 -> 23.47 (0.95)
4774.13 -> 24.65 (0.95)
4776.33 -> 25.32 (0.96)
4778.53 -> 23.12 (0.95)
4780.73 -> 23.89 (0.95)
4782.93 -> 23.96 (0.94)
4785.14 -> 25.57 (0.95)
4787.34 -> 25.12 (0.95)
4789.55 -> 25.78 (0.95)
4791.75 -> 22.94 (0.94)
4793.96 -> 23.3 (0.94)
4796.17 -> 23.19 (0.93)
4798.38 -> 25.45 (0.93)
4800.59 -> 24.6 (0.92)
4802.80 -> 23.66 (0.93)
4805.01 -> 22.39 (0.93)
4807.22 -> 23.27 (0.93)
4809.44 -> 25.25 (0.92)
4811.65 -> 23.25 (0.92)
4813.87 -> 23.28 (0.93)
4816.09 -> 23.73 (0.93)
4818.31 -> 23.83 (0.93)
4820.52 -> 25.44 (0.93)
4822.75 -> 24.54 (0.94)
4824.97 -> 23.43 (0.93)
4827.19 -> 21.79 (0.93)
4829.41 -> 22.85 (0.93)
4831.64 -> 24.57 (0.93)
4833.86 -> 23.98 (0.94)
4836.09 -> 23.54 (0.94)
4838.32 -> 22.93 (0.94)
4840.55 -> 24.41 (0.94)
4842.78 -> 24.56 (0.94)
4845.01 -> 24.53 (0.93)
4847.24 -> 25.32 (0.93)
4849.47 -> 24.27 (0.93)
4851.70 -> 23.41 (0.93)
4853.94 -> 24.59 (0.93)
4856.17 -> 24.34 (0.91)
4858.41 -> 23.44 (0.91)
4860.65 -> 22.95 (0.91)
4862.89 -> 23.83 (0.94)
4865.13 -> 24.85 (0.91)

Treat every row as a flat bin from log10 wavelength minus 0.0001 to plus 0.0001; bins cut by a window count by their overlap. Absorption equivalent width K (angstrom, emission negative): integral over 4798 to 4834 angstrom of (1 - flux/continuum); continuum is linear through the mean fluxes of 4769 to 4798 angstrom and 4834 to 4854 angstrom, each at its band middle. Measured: 0.6 angstrom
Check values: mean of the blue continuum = 24.3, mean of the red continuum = 24.1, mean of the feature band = 23.8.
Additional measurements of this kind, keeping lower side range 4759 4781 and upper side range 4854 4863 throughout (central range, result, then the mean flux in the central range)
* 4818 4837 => 0.1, 23.8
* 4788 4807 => 0.2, 23.9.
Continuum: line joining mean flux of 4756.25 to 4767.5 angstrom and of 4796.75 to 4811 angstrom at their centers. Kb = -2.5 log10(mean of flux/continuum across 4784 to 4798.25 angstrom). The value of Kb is -0.01 mag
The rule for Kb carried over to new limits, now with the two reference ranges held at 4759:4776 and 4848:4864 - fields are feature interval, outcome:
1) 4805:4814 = 0.023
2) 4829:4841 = 0.013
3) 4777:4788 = -0.001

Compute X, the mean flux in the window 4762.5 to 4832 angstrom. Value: 24.1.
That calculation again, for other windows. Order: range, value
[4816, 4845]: 23.8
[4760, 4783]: 24.3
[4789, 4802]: 24.1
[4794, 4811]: 23.9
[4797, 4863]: 23.9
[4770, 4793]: 24.4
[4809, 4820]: 23.9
